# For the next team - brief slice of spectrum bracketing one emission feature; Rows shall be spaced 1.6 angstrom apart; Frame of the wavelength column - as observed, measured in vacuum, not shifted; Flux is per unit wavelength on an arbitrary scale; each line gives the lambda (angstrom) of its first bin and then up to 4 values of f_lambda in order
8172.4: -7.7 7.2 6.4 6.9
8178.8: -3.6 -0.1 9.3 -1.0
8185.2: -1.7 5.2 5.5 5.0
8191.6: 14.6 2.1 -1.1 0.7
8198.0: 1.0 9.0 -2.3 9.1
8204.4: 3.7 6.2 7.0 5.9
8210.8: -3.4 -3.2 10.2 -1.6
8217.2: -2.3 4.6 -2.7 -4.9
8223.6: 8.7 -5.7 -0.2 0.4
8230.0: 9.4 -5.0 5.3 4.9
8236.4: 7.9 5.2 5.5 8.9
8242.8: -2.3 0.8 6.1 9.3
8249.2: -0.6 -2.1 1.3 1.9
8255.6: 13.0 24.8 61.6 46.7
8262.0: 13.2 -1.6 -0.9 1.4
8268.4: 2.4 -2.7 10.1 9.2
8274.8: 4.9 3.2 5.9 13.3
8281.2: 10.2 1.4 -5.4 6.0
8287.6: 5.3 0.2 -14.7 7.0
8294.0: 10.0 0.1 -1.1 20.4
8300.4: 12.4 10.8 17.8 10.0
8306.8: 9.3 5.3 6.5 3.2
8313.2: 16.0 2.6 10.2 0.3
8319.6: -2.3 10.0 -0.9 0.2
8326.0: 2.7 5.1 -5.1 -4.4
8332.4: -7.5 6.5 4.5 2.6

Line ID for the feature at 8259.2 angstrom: H-gamma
